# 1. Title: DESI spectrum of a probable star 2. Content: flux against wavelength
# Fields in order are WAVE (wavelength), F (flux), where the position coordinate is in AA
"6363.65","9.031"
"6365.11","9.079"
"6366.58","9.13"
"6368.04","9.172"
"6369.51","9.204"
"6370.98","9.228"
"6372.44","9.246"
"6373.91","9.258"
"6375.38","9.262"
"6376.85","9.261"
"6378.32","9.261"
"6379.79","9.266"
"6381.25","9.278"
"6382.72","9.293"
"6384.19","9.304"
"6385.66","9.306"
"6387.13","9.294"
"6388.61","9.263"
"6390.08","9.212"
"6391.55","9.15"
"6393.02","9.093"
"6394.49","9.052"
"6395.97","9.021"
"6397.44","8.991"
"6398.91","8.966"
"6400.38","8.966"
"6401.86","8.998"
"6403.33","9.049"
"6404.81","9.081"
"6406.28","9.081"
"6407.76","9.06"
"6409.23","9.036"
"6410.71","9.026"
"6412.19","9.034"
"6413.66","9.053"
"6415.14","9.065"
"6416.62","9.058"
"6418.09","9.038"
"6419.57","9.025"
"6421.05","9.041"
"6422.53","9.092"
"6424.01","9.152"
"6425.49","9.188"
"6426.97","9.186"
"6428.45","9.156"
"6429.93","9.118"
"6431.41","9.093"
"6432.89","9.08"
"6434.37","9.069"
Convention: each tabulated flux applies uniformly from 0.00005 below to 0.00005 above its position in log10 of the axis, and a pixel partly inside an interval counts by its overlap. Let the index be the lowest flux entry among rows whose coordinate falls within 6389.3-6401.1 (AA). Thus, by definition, 8.966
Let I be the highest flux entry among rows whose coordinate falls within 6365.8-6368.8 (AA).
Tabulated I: 9.172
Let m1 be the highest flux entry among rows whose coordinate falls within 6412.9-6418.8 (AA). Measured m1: 9.065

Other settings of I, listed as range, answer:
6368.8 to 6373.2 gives 9.246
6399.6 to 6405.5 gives 9.081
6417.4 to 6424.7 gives 9.152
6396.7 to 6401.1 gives 8.991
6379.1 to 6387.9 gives 9.306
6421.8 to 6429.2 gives 9.188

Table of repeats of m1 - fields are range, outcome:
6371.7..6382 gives 9.278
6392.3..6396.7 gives 9.093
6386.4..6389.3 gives 9.294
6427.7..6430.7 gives 9.156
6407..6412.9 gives 9.06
